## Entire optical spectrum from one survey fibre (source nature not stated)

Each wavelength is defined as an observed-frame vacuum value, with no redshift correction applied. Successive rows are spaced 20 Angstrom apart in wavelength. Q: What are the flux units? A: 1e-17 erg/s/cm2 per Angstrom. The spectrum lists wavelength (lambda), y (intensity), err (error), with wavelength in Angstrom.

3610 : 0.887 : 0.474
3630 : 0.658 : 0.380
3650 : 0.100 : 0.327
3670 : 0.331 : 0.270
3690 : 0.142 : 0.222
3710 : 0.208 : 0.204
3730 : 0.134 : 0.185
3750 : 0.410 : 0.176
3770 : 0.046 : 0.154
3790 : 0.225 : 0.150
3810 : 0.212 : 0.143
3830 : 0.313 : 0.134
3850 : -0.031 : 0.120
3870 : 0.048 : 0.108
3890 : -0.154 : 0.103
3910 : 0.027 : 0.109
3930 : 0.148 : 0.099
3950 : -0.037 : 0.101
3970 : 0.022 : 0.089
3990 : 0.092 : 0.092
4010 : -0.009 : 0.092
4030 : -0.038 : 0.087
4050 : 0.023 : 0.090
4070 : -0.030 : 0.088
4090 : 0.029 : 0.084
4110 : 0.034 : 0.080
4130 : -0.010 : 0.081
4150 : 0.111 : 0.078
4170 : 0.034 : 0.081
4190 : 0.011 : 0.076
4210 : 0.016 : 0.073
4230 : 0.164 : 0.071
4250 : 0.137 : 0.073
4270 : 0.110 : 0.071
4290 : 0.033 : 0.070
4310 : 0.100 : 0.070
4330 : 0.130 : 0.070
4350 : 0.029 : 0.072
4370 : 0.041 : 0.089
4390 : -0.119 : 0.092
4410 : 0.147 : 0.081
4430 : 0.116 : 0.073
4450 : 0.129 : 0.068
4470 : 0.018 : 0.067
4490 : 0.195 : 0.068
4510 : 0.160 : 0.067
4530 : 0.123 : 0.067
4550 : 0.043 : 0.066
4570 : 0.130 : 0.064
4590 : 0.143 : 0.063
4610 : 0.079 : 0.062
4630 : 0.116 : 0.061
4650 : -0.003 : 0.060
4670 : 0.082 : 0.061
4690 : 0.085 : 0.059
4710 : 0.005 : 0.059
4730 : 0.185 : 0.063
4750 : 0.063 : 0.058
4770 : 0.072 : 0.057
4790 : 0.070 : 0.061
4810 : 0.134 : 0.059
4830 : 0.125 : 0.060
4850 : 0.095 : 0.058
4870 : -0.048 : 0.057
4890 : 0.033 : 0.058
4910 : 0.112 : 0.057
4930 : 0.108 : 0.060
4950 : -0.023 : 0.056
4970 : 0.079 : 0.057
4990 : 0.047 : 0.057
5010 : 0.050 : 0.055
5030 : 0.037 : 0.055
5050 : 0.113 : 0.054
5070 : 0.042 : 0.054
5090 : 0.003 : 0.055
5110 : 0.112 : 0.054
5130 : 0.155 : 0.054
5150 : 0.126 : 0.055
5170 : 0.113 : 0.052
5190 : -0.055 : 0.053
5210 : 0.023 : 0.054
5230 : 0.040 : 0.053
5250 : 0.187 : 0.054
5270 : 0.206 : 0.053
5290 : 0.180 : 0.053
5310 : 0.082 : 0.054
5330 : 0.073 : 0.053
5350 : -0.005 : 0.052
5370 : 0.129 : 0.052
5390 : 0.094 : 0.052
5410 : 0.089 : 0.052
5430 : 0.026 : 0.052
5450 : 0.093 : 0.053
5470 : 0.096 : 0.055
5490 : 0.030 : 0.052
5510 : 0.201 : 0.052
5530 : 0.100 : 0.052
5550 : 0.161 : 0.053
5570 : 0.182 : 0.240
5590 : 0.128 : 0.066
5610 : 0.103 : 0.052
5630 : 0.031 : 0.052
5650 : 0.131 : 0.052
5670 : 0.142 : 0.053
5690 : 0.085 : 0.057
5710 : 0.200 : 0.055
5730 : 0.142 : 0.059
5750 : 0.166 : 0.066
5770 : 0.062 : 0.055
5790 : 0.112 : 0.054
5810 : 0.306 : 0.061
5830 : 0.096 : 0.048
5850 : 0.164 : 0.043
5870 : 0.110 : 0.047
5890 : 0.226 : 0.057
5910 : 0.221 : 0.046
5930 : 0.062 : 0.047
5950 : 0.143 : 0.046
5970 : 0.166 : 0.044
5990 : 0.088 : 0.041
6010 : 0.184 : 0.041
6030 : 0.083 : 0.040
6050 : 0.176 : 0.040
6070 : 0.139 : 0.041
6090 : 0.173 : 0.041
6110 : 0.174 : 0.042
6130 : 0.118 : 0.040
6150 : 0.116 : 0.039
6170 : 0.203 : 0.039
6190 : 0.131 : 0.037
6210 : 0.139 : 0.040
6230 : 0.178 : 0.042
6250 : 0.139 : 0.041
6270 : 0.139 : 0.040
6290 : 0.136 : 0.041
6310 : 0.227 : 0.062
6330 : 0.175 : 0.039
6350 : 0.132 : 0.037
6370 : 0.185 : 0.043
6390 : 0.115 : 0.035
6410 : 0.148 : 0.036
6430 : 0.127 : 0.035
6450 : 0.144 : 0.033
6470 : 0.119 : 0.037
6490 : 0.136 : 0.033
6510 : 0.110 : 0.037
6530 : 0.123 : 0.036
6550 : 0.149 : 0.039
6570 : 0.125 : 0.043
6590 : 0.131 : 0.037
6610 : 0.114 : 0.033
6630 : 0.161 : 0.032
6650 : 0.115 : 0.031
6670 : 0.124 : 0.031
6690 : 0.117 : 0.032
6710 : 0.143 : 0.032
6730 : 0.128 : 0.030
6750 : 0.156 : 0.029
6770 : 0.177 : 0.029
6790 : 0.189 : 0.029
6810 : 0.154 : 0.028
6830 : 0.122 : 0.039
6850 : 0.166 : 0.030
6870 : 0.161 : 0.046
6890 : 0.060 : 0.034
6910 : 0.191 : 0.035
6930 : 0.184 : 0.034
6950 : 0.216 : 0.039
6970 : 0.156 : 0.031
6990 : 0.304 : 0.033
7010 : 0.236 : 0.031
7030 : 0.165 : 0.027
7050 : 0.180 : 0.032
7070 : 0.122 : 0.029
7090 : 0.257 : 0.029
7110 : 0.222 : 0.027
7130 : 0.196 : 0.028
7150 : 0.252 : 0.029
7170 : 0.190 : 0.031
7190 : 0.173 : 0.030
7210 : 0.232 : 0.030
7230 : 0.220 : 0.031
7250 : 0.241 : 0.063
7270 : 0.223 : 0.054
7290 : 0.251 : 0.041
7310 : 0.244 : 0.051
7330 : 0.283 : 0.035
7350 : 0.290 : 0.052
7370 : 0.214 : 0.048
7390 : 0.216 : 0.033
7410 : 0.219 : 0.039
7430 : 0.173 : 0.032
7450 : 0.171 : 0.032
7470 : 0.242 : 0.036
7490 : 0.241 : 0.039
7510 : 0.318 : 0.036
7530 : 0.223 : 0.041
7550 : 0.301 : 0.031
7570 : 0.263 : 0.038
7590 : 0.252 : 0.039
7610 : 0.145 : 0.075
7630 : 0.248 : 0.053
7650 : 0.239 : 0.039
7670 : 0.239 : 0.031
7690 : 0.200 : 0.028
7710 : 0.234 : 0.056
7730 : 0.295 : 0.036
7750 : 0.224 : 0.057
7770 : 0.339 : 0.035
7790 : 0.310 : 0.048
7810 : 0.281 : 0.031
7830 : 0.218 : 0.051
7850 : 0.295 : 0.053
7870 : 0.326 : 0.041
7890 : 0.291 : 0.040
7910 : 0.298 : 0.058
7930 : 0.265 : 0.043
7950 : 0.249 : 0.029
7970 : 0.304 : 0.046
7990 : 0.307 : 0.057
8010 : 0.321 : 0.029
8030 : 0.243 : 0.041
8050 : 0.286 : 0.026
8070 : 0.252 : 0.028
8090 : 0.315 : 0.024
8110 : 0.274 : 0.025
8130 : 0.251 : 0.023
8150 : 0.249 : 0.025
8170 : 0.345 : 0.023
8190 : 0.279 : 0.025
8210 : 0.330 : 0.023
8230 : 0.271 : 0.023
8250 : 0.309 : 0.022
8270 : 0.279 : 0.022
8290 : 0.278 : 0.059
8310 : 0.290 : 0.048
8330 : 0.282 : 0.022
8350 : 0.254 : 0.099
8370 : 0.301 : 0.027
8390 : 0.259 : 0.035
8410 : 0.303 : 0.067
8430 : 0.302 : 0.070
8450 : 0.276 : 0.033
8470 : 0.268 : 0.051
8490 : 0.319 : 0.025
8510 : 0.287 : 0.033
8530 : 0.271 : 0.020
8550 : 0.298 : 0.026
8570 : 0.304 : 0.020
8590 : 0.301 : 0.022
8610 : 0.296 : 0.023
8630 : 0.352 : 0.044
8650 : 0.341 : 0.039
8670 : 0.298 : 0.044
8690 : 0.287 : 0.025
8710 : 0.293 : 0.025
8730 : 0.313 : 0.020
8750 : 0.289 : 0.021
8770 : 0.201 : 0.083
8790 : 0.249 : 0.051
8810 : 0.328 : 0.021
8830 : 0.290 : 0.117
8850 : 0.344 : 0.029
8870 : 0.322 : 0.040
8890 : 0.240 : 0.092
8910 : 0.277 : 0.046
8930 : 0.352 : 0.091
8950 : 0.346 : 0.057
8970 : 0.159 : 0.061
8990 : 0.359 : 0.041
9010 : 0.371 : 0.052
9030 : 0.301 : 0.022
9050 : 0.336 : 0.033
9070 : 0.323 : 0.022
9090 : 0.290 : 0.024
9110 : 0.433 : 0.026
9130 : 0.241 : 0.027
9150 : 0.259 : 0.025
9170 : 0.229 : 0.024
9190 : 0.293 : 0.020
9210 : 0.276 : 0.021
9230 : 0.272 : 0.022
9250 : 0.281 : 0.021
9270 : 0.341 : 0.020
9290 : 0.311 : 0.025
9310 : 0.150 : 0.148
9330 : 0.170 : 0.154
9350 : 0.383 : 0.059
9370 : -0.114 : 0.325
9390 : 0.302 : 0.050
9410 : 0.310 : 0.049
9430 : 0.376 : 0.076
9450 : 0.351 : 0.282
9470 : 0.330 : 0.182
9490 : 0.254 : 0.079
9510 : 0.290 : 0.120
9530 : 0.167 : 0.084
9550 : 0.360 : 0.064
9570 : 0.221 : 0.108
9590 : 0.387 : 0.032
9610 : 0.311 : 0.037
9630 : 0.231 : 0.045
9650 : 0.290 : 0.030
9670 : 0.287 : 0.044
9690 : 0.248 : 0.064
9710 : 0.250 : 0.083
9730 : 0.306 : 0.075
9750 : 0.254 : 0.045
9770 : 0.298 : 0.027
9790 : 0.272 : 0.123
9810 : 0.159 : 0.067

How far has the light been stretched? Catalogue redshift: 0.87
